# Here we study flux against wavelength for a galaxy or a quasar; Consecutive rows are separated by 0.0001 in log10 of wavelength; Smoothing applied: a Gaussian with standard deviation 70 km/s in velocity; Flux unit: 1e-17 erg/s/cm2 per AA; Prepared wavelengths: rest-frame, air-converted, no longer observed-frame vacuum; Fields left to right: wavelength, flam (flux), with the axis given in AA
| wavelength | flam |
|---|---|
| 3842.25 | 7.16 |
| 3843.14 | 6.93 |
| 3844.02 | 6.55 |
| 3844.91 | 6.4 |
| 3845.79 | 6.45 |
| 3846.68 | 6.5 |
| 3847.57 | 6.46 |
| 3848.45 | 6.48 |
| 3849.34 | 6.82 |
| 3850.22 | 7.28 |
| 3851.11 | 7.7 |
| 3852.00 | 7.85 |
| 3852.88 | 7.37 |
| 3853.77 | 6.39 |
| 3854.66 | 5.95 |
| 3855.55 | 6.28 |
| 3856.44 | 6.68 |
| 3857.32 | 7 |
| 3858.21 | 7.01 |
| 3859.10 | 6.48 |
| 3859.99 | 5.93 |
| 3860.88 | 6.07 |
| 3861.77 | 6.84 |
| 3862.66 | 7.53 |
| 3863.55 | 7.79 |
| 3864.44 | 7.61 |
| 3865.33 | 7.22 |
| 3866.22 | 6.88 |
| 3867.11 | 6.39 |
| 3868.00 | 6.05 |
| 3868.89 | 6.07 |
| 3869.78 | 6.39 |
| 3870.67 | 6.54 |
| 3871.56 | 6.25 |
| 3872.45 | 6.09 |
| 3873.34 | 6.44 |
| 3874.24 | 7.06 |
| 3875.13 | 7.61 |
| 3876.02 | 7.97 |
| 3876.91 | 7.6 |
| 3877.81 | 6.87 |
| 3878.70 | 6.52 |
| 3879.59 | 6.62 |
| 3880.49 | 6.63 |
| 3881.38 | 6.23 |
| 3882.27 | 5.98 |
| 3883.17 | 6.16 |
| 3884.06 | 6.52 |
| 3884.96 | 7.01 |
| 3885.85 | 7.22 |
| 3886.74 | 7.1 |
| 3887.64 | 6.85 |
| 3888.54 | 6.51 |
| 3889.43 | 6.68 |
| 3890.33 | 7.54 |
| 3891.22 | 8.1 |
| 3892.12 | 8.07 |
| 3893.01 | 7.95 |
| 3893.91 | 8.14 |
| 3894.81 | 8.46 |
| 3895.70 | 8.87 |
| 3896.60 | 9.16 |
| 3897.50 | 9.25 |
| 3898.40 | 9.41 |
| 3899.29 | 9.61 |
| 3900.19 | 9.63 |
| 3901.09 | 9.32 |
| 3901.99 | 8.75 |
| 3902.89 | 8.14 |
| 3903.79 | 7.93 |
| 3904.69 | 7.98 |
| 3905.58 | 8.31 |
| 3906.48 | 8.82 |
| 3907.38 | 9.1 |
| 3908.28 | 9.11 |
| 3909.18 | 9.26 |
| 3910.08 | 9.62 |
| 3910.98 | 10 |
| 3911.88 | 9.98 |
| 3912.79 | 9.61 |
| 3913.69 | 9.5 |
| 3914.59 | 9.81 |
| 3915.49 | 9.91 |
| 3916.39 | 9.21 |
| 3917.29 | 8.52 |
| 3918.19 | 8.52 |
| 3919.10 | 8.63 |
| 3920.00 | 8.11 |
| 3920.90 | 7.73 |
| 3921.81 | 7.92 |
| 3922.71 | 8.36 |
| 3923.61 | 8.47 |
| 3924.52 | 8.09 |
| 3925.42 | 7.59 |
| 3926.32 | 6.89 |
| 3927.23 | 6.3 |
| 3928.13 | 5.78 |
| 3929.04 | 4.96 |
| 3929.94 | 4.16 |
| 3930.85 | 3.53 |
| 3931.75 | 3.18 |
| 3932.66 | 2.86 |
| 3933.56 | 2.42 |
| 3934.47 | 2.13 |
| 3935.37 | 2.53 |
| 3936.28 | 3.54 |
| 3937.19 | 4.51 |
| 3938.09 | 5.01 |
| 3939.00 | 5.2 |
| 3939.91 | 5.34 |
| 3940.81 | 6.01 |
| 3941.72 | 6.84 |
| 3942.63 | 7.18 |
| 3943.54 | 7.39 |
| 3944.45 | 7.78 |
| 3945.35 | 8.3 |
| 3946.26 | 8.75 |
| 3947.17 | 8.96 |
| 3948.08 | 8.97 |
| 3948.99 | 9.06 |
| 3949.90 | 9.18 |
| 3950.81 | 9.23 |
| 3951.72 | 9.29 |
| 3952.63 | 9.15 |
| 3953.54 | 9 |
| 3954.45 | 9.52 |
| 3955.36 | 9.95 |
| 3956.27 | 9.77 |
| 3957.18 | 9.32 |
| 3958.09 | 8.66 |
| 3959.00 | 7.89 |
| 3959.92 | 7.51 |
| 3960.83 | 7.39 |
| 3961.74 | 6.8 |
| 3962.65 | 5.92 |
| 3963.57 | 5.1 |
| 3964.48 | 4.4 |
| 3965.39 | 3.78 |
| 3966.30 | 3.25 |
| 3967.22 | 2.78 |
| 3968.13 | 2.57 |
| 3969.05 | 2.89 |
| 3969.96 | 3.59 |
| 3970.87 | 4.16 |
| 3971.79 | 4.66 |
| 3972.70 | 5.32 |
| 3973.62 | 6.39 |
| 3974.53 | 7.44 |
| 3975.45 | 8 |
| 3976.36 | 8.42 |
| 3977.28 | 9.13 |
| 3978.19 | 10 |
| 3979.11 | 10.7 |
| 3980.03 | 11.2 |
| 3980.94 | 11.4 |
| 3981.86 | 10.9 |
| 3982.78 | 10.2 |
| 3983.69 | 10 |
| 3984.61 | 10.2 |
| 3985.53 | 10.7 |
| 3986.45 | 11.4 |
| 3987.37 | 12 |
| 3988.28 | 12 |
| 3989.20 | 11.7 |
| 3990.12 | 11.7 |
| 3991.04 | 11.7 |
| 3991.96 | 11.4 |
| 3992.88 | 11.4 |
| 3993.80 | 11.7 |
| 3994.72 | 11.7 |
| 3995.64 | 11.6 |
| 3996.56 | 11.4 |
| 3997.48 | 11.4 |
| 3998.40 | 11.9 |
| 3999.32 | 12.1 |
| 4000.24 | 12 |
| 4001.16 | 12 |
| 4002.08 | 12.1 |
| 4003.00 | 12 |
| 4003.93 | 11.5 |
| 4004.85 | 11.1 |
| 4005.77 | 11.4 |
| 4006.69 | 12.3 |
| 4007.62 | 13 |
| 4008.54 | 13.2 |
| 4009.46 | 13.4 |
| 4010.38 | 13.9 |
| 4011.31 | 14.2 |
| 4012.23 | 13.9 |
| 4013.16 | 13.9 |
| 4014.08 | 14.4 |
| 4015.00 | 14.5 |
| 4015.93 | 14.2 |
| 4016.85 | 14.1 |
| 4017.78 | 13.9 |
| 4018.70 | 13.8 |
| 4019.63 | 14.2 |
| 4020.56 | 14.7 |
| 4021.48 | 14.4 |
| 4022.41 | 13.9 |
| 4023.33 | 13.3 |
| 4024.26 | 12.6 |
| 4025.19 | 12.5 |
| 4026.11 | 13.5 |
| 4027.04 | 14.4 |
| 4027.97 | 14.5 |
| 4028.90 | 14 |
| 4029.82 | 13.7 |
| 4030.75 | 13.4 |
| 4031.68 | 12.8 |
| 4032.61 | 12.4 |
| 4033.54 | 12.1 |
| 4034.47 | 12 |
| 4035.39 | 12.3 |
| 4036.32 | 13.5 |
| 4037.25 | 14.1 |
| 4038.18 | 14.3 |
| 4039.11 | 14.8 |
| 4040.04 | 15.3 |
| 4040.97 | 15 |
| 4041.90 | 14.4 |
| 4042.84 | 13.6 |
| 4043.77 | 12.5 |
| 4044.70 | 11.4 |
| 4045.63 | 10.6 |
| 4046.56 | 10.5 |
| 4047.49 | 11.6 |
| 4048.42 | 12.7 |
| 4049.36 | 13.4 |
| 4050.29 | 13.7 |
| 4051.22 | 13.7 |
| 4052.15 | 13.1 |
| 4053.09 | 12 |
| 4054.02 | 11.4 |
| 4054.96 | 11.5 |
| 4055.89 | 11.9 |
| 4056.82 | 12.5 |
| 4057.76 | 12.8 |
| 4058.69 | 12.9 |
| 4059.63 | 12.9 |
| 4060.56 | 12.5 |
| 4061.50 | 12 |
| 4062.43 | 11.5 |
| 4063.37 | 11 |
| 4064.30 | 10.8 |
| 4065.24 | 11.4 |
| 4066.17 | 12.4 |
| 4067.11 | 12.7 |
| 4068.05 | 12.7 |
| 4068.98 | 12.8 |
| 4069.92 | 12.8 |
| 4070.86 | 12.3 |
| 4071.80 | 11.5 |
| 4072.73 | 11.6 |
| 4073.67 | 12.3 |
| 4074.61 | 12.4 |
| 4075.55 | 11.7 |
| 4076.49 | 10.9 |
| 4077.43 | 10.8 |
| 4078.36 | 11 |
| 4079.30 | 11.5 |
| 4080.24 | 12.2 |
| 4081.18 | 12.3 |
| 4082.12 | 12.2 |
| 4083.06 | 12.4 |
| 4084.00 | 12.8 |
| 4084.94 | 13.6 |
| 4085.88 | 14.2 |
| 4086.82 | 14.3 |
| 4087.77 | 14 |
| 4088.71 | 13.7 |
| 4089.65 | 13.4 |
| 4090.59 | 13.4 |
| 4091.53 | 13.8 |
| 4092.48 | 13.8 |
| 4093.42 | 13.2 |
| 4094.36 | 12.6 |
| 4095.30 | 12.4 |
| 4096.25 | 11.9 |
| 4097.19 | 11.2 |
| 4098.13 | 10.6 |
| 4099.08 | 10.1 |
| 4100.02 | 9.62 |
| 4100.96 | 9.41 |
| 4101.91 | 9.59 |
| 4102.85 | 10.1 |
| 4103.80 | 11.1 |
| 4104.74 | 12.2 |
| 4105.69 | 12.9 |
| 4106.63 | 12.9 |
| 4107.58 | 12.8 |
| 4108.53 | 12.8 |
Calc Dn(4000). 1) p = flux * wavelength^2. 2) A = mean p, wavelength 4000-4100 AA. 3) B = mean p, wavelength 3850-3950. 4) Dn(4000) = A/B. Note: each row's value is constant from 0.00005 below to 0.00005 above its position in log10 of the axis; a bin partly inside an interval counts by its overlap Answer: 1.90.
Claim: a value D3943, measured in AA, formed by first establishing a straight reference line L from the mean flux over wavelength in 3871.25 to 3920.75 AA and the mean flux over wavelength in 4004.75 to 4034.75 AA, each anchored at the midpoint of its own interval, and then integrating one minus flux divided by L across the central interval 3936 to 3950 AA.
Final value 4.38 AA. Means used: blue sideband 8.08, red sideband 13.5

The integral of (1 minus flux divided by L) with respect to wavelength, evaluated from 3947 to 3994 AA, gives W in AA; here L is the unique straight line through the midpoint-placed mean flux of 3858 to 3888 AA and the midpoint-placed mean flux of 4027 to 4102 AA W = 6.4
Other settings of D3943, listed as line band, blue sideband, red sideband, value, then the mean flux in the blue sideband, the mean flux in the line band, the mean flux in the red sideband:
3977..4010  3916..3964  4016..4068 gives -4.44 AA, 7.03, 11.5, 13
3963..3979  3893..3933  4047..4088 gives 6.92 AA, 8.11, 5.52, 12.3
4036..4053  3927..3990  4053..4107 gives -4.06 AA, 7.19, 13.2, 12.1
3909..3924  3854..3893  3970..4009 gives -1.53 AA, 6.81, 9.01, 10.5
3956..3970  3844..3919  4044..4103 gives 5.53 AA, 7.59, 5.73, 12.1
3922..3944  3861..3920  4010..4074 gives 9.26 AA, 7.86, 5.38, 13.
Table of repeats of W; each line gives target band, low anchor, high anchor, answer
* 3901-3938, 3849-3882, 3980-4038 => 6.7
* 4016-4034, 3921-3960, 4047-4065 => -4.6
